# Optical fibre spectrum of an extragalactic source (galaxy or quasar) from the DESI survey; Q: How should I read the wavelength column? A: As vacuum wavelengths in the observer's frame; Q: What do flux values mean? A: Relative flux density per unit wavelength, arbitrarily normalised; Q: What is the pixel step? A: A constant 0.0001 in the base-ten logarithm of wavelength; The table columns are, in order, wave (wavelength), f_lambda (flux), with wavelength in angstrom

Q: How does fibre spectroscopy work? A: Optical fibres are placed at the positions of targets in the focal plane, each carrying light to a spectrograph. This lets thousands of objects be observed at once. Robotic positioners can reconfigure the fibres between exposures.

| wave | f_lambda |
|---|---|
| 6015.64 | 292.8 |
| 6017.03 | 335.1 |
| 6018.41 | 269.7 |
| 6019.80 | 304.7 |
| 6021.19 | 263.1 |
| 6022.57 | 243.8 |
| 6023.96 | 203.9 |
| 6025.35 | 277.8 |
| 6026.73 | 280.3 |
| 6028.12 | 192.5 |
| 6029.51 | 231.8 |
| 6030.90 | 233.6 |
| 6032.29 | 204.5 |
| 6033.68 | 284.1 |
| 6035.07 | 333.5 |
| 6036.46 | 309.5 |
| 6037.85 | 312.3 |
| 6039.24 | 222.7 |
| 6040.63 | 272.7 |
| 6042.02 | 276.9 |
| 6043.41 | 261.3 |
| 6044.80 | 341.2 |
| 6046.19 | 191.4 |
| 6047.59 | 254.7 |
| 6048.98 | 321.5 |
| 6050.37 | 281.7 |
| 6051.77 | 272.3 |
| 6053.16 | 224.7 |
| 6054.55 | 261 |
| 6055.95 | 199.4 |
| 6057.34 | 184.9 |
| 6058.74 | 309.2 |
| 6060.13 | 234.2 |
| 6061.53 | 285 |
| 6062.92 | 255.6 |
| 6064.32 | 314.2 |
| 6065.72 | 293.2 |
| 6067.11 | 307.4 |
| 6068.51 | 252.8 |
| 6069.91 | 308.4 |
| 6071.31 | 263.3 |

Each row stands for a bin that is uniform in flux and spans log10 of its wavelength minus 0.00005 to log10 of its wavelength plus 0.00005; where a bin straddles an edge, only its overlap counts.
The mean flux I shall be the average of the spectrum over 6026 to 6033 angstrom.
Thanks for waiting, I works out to 229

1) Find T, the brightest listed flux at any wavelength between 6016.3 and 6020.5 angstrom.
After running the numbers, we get 335.1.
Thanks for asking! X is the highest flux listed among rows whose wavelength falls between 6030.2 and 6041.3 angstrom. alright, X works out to 333.5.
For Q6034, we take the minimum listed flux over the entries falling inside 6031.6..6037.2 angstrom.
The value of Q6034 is 204.5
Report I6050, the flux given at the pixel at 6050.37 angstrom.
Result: 281.7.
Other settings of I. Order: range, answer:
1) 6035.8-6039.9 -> 282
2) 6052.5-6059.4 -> 235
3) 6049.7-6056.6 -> 248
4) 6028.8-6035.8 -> 257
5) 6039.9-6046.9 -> 268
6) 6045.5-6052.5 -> 264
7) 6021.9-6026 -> 241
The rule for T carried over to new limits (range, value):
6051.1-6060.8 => 309.2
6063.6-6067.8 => 314.2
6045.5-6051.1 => 321.5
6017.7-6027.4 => 304.7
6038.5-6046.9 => 341.2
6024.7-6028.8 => 280.3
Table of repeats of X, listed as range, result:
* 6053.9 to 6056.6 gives 261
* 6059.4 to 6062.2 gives 285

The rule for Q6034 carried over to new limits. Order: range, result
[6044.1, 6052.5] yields 191.4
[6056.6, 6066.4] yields 184.9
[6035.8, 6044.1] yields 222.7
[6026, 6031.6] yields 192.5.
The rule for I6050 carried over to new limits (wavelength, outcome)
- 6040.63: 272.7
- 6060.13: 234.2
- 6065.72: 293.2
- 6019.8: 304.7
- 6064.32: 314.2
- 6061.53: 285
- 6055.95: 199.4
